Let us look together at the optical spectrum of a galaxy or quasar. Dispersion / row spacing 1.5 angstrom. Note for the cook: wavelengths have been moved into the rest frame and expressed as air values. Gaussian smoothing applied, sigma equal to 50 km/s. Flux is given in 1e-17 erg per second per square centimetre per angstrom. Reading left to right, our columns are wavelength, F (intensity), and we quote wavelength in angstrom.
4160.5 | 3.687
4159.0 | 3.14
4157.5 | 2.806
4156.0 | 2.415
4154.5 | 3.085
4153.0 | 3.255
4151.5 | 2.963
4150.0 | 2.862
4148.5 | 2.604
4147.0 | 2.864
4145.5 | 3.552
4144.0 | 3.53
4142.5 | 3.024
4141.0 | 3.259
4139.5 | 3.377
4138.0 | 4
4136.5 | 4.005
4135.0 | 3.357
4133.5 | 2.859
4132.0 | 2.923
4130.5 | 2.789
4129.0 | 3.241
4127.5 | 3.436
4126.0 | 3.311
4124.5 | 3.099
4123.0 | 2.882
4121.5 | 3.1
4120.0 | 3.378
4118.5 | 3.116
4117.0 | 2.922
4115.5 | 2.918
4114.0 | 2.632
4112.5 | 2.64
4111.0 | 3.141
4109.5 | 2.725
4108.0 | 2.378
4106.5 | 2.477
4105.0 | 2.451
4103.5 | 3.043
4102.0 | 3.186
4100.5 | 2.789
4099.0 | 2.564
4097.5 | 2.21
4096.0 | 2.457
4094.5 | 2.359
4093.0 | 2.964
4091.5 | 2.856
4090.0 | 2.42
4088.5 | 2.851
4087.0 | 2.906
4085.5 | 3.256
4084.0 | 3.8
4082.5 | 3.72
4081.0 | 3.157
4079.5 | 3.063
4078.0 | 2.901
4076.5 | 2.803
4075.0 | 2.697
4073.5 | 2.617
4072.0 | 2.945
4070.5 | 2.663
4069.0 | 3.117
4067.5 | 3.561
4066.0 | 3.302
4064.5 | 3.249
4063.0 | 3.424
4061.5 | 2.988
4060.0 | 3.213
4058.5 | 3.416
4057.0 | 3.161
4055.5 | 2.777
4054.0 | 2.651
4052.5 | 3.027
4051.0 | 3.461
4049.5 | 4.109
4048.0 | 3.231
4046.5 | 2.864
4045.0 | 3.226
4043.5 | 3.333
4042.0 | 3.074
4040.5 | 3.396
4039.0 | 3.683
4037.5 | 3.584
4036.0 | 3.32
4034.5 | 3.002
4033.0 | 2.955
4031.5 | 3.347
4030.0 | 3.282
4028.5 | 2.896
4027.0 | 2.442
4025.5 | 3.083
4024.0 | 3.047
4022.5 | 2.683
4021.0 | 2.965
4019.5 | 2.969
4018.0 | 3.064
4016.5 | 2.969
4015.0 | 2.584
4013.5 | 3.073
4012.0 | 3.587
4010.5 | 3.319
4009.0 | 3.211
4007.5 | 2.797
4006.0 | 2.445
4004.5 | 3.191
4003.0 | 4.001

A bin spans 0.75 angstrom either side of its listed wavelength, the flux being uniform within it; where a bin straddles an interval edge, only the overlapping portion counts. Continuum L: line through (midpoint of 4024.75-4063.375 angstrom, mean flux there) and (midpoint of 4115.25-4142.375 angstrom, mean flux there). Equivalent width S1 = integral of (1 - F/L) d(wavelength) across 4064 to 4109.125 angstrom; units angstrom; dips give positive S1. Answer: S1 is 4.4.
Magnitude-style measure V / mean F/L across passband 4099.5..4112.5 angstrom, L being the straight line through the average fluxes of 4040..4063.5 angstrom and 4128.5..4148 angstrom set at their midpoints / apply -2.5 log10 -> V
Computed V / 0.18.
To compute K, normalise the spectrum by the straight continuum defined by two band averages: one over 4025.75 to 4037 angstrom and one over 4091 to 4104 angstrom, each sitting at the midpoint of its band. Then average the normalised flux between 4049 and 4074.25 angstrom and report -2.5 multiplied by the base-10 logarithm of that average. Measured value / -0.09 mag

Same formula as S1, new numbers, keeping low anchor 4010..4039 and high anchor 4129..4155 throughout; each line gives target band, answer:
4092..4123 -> 3.8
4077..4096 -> 0.9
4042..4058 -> -0.4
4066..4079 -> 0.8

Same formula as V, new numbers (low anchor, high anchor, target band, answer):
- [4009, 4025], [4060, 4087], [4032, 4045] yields -0.07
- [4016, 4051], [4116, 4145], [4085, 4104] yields 0.17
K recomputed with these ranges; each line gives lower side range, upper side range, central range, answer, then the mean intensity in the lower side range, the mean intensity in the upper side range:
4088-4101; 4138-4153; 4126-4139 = -0.10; 2.6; 3.17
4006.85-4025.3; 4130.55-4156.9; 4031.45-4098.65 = 0.00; 3.03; 3.16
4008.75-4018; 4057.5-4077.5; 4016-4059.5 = -0.02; 3.11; 3.08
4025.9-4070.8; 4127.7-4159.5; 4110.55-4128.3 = 0.04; 3.2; 3.14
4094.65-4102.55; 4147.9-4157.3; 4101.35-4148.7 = -0.13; 2.61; 2.86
